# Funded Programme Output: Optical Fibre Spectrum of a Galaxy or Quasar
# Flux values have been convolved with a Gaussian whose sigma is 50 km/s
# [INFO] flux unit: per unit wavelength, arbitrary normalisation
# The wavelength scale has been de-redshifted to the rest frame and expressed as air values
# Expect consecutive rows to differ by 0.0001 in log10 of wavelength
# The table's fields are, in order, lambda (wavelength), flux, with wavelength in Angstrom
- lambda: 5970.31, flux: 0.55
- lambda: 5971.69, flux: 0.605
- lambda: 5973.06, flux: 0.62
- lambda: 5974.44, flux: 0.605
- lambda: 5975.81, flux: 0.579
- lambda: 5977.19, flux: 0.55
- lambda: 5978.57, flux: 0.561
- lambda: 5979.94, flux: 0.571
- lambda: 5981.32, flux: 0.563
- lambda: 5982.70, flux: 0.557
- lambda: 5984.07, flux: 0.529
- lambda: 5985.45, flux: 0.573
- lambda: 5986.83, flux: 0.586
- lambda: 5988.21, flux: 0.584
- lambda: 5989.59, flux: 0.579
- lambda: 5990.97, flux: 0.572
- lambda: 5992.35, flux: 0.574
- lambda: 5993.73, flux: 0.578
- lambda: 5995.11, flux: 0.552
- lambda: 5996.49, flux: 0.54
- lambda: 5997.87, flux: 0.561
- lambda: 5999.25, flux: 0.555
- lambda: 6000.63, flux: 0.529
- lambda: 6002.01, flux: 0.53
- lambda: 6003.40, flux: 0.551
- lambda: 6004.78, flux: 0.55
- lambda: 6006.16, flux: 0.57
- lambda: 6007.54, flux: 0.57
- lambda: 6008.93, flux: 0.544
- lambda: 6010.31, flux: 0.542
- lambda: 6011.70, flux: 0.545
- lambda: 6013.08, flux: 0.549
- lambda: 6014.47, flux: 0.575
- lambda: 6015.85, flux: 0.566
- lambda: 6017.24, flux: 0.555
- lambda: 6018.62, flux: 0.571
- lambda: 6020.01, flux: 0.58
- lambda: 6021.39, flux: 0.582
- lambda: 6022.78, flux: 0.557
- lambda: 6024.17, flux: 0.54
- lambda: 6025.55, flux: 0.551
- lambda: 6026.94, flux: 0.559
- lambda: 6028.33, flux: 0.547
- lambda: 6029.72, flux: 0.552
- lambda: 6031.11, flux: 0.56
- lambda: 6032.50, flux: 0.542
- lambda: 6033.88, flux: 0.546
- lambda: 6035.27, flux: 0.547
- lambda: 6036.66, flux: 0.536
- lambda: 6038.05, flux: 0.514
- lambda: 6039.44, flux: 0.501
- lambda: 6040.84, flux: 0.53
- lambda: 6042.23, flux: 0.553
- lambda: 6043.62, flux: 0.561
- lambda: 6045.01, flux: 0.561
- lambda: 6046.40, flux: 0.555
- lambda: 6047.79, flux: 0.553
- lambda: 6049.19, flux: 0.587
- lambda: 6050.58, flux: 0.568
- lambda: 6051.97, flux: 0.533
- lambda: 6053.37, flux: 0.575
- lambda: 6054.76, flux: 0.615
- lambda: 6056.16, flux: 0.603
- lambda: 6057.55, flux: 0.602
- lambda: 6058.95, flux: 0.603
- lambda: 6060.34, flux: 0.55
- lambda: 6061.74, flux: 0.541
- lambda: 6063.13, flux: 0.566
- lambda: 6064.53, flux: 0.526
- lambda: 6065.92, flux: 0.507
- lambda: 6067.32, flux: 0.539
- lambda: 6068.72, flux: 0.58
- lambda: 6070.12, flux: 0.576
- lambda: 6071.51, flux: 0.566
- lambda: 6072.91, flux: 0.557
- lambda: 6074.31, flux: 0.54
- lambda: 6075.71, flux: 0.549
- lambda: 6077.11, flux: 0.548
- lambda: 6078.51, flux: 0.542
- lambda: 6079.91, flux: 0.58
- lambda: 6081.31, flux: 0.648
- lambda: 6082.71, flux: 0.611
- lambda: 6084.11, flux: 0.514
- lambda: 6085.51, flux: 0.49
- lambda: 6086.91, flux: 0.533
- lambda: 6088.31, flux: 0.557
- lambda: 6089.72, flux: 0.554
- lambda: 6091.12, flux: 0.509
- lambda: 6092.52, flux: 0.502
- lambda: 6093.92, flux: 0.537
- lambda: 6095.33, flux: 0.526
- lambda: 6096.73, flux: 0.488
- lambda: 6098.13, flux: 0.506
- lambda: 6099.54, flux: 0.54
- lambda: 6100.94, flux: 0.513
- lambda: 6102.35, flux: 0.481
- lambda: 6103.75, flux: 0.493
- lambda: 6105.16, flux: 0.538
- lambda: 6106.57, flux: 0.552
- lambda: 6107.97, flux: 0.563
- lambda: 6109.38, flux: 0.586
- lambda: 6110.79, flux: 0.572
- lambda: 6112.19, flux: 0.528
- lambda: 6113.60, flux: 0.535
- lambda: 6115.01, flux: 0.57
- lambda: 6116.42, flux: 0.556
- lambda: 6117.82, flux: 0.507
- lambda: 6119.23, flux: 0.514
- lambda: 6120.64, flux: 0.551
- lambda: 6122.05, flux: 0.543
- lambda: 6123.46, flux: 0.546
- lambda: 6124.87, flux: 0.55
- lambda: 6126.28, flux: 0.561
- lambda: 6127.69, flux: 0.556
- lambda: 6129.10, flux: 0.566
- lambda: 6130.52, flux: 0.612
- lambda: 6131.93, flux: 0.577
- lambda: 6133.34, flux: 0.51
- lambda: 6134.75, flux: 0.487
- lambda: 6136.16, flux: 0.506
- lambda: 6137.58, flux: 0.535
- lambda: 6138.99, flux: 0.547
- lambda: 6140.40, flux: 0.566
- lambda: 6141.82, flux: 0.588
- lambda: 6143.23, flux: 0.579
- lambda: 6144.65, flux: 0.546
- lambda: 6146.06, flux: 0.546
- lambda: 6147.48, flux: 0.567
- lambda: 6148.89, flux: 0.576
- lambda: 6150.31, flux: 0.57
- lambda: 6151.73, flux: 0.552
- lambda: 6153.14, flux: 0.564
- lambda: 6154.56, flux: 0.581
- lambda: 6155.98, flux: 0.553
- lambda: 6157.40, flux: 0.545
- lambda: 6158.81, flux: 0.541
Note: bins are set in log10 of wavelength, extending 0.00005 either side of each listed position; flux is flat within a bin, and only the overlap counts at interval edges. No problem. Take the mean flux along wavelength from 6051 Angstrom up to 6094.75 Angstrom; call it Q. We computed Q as 0.556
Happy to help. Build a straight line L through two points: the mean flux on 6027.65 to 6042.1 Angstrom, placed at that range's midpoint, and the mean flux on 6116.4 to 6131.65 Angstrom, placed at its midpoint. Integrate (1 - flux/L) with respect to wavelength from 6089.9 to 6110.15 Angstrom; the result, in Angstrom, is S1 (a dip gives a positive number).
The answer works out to 0.9 Angstrom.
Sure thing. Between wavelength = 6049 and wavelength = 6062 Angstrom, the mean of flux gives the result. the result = 0.579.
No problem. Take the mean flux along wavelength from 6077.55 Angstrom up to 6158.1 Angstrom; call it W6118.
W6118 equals 0.546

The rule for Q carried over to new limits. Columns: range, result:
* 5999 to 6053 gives 0.552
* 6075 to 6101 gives 0.54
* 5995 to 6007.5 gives 0.55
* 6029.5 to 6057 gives 0.555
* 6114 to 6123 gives 0.54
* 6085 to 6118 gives 0.531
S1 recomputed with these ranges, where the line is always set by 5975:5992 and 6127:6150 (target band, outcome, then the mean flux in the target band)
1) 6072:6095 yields 0.45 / 0.548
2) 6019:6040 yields 0.57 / 0.548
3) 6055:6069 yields -0.05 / 0.563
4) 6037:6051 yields 0.36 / 0.547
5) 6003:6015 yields 0.22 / 0.555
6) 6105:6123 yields 0.28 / 0.548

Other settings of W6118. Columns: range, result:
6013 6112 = 0.551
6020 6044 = 0.547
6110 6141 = 0.545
